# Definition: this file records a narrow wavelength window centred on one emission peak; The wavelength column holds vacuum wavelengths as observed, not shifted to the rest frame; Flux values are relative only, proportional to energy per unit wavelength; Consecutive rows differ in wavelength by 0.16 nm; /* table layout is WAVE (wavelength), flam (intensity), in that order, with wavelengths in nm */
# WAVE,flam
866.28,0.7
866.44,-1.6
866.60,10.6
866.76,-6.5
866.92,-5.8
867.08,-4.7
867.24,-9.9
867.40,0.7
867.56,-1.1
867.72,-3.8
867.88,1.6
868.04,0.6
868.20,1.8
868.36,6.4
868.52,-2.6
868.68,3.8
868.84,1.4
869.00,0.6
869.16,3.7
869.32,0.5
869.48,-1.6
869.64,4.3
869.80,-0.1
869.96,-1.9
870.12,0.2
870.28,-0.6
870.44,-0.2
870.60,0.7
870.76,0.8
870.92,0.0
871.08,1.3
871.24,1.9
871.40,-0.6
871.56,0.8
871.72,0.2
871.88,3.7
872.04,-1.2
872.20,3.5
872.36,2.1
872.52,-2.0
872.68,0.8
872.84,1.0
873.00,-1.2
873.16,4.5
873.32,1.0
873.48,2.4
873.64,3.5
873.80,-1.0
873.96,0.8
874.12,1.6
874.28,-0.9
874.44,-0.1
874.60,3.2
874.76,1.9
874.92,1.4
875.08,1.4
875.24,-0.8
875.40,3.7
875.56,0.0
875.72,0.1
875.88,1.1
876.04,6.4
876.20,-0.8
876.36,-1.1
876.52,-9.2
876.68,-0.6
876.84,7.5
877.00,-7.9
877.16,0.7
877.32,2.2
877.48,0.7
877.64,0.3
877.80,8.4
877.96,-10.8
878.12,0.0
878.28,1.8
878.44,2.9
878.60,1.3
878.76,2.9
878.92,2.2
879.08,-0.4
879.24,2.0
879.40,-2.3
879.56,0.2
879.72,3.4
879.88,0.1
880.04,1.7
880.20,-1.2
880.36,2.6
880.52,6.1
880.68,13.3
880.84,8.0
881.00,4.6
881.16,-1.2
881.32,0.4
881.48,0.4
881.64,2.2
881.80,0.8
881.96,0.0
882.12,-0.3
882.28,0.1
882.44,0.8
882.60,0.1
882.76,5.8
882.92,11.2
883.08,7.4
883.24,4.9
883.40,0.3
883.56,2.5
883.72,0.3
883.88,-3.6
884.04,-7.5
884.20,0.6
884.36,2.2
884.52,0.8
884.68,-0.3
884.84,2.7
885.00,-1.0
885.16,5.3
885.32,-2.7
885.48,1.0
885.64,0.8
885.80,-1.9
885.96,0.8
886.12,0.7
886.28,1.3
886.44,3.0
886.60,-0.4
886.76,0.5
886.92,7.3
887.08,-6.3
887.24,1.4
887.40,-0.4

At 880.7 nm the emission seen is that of [O III] 5007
